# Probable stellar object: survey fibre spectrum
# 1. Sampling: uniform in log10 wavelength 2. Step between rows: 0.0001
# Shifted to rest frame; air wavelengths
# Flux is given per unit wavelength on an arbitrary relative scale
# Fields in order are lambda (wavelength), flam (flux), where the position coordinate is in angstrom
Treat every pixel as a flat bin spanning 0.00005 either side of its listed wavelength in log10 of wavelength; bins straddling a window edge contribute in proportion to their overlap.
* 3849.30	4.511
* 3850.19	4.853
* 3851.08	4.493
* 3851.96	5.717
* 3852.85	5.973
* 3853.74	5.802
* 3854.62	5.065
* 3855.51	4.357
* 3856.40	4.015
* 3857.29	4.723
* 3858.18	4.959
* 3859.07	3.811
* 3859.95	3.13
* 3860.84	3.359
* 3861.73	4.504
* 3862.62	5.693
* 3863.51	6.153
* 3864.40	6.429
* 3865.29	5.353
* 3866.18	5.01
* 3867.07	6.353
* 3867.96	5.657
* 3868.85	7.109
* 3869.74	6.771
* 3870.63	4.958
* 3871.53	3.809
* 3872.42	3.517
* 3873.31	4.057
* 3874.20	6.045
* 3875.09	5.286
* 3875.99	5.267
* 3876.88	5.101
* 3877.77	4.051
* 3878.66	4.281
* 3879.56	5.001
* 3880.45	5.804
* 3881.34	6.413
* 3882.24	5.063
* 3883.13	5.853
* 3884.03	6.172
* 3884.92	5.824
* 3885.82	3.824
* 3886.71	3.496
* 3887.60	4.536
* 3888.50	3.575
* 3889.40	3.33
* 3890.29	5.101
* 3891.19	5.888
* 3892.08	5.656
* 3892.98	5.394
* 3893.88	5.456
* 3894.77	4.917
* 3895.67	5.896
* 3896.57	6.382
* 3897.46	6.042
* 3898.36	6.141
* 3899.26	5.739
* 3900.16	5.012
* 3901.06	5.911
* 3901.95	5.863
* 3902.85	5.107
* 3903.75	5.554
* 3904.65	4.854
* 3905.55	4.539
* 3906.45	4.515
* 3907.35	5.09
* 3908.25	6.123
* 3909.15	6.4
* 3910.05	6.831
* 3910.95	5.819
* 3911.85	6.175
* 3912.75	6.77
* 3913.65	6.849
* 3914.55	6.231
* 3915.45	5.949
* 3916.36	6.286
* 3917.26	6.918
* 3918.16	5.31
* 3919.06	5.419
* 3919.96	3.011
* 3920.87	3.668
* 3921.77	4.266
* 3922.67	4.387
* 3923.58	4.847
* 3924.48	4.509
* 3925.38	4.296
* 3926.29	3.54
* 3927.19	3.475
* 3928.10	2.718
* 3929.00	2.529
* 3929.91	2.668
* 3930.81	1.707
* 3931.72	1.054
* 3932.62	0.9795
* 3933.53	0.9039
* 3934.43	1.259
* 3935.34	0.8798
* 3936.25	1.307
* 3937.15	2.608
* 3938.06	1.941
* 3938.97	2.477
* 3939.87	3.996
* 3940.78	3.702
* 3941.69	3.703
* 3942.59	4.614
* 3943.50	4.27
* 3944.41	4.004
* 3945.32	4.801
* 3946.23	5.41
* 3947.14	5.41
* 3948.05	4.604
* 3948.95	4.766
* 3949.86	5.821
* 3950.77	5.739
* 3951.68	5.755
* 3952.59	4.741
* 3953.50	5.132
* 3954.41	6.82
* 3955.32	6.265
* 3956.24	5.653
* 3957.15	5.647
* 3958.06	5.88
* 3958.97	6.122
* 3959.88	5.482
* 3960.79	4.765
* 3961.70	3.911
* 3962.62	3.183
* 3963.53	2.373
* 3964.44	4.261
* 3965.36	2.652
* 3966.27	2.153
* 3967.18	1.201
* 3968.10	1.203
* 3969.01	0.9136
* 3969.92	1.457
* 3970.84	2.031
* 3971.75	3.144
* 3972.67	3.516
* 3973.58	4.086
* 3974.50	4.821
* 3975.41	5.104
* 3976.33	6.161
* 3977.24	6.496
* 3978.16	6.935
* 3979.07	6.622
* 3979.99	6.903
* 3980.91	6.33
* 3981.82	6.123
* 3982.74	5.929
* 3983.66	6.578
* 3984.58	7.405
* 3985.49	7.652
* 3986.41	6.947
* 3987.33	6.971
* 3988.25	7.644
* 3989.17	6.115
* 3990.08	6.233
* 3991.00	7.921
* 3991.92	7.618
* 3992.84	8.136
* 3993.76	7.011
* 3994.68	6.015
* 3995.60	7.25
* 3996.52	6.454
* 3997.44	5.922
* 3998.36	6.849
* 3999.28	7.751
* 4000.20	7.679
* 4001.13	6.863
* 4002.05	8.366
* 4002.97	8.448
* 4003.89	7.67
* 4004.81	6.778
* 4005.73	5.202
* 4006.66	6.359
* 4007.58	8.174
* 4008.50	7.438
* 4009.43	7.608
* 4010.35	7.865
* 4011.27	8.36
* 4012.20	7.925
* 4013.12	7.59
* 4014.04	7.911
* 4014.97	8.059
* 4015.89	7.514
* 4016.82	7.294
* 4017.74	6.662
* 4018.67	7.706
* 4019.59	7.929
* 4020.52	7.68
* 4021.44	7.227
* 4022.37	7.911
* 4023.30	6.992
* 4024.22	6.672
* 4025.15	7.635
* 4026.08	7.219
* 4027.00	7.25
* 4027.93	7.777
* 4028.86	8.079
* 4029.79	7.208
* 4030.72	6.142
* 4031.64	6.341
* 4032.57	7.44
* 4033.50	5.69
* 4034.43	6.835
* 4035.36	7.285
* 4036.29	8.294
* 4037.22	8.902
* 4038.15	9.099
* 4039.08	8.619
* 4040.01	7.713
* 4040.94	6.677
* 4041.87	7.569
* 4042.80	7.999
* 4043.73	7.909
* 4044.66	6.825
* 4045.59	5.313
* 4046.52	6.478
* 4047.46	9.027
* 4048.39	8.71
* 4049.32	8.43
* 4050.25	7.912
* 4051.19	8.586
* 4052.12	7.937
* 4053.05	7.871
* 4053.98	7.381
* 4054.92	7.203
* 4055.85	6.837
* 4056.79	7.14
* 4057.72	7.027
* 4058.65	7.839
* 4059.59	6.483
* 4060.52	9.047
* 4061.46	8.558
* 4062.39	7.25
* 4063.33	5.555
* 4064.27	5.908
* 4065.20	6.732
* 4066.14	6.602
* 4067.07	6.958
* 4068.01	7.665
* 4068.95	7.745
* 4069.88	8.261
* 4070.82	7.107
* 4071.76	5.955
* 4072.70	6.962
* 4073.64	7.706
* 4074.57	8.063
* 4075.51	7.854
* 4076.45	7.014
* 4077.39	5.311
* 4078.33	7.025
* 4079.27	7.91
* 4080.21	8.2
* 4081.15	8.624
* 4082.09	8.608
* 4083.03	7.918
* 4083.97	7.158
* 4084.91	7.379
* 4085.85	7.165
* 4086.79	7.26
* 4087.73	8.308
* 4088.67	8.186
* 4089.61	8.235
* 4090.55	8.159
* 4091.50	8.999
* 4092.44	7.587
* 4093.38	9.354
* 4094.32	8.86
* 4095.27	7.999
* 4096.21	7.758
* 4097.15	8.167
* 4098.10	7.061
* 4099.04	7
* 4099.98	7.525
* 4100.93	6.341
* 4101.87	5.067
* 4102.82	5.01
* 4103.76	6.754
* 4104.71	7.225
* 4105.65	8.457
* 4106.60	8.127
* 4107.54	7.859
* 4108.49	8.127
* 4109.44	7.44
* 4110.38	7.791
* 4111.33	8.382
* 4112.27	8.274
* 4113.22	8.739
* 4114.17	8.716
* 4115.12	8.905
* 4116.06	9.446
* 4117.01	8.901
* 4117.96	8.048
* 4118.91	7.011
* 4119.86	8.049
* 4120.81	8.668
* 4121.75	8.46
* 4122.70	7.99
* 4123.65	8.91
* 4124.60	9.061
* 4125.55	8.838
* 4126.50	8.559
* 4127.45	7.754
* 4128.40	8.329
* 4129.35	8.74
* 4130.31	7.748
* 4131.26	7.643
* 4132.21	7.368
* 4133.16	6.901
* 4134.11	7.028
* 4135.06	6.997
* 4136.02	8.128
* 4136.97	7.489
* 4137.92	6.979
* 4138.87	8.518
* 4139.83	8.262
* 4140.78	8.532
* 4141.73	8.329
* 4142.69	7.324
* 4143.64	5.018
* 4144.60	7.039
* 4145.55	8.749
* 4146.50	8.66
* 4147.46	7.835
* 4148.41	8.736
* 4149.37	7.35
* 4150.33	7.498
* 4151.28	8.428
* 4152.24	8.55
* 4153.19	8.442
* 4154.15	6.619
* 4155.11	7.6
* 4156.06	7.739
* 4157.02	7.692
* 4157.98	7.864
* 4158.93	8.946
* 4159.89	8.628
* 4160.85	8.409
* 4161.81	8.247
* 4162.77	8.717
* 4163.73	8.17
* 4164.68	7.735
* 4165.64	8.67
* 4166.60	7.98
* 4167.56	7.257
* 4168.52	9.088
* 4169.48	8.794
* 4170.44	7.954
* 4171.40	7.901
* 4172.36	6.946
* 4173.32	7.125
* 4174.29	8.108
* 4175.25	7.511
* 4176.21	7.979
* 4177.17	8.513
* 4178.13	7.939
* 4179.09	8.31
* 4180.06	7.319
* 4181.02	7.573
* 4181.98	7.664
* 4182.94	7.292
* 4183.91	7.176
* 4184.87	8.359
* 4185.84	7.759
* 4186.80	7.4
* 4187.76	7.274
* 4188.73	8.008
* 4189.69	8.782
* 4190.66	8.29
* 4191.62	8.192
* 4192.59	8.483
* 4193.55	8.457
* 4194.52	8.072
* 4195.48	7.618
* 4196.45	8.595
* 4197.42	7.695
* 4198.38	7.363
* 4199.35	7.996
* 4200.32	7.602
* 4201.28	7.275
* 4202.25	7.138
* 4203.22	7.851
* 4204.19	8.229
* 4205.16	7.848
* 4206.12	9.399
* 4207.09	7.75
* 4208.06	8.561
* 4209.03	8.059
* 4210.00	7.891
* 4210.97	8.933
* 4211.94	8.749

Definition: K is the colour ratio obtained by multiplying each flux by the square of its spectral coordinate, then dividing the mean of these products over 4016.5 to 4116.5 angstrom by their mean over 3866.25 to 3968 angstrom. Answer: 1.75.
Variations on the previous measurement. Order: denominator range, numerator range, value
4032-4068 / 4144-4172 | 1.14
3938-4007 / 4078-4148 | 1.56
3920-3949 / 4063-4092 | 2.45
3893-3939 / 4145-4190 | 2.02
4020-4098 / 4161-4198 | 1.12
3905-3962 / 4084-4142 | 1.94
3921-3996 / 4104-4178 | 1.93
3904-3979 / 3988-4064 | 1.82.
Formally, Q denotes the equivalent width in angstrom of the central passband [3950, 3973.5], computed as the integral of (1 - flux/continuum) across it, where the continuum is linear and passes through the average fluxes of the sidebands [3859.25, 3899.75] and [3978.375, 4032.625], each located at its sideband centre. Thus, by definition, 8.87 angstrom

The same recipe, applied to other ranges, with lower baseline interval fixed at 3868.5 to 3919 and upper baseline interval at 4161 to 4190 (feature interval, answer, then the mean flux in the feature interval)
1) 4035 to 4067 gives -3.4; 7.54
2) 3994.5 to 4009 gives -1.6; 7.1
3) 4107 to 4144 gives -2.8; 8.04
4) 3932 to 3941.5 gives 6.2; 2.04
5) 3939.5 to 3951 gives 2.4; 4.67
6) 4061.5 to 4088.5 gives -1.1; 7.32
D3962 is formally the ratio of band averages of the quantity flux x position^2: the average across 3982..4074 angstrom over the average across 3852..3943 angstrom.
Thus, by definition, 1.67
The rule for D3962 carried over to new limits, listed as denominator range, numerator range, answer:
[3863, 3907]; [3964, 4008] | 1.17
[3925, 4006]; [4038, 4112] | 1.63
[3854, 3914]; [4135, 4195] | 1.74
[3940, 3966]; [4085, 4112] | 1.71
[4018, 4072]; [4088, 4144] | 1.10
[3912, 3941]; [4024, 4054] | 2.19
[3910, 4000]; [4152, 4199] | 1.85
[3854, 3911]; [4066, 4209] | 1.72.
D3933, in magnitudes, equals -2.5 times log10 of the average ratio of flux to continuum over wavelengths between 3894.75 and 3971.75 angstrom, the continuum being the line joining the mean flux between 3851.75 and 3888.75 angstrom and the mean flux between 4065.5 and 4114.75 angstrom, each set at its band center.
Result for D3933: 0.301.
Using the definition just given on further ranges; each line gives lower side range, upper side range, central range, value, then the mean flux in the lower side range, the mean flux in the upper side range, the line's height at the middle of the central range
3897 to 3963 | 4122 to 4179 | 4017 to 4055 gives -0.21 mag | 4.59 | 7.97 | 6.21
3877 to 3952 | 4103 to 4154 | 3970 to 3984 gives 0.07 mag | 4.61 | 7.99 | 5.6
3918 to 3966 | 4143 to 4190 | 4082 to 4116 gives -0.16 mag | 3.93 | 7.9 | 6.71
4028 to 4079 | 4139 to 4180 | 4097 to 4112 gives 0.06 mag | 7.38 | 7.98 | 7.67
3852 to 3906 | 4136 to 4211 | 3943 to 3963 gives 0.13 mag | 5.15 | 7.95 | 5.86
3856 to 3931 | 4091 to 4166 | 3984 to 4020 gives -0.15 mag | 5.06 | 7.93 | 6.39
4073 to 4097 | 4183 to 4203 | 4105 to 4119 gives -0.06 mag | 7.87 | 7.86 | 7.86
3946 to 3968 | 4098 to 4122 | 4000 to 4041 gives -0.25 mag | 4.67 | 7.75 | 5.95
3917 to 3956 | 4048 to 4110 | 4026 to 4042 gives -0.17 mag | 3.86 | 7.52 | 6.37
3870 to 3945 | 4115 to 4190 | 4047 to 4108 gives -0.09 mag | 4.56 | 7.97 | 6.93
